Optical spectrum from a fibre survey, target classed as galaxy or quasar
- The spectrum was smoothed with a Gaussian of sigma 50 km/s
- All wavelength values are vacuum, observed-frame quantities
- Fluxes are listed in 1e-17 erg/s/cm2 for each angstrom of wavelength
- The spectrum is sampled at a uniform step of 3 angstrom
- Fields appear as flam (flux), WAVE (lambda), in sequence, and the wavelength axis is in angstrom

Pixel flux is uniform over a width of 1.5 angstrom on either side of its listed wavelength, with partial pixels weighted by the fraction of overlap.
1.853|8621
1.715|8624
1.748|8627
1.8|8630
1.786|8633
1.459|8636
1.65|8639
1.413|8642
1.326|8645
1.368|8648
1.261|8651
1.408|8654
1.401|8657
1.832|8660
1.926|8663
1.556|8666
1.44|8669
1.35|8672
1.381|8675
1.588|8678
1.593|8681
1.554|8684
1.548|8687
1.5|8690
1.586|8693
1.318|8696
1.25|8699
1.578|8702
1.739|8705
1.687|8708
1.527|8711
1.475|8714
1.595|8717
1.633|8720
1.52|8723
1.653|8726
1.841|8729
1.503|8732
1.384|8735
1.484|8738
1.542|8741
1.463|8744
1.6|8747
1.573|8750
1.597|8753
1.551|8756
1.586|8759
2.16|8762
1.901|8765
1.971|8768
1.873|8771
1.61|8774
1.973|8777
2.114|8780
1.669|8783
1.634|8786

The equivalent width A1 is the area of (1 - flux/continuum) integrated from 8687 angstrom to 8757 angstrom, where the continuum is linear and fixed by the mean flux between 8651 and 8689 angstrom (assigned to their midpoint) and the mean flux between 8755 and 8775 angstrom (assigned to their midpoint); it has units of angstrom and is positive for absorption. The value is 5.9 angstrom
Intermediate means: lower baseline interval 1.54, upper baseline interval 1.82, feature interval 1.55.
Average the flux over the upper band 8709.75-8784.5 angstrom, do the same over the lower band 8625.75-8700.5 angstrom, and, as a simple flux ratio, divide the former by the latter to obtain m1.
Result 1.1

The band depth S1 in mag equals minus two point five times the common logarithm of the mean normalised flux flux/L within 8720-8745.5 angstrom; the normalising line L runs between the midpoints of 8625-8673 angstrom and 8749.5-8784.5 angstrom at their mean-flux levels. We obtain 0.12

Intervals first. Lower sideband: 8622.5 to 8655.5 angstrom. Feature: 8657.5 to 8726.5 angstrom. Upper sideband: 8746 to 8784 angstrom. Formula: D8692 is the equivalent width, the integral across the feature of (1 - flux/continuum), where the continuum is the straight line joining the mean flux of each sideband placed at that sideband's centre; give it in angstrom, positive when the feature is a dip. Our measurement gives 3.7 angstrom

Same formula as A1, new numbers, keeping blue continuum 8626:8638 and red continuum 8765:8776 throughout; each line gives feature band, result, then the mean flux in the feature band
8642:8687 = 6.0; 1.5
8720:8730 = 0.7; 1.66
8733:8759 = 4.1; 1.53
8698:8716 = 2.2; 1.55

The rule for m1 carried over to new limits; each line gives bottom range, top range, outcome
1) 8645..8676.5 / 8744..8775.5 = 1.16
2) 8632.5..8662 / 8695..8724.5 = 1.03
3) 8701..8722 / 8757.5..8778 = 1.16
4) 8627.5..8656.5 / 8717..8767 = 1.08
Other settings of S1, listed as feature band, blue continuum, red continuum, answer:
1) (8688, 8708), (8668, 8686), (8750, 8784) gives 0.04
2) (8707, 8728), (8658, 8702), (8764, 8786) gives 0.05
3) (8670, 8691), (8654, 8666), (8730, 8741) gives 0.08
